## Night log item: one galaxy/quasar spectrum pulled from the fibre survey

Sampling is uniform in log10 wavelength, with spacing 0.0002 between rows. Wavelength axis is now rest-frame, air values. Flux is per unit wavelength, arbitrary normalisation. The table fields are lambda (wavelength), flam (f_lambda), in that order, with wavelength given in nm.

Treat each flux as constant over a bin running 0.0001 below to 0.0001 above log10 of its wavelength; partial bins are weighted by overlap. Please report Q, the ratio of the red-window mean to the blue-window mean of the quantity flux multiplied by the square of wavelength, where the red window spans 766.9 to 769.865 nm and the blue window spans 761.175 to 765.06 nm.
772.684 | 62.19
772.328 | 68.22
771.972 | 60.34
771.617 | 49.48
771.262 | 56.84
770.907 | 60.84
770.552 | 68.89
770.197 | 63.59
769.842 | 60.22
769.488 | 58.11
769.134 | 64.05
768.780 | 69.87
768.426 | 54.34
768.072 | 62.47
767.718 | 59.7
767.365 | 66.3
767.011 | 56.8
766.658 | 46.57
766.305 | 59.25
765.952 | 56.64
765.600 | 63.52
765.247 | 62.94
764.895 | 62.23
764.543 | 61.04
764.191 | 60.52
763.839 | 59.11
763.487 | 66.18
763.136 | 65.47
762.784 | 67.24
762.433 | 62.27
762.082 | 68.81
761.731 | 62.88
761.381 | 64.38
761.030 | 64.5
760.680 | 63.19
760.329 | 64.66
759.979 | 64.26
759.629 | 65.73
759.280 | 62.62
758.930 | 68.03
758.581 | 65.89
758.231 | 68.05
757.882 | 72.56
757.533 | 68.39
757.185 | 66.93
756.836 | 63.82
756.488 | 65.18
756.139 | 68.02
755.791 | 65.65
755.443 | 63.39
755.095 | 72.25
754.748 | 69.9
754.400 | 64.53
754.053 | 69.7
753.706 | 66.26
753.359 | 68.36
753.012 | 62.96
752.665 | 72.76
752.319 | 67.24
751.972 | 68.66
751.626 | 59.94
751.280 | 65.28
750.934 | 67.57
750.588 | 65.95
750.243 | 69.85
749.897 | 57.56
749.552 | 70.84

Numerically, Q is 0.98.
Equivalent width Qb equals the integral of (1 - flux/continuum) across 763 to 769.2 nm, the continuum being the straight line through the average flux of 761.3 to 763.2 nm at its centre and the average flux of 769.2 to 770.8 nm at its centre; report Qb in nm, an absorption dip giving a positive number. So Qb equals 0.30 nm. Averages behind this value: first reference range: 65.2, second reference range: 62.7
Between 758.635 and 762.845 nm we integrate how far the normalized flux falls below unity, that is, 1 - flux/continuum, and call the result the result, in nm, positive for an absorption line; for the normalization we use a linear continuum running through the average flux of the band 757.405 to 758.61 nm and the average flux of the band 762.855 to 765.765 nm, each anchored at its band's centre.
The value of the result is 0.09 nm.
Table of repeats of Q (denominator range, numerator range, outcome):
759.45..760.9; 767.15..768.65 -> 0.96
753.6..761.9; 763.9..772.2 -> 0.93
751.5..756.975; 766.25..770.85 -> 0.94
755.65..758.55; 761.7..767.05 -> 0.93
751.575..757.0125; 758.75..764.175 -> 0.98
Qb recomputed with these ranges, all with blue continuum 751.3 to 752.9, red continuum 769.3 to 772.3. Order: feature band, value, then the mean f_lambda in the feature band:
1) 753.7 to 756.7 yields -0.07 nm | 67.2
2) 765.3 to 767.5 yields 0.12 nm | 58.3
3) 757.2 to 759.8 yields -0.11 nm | 67.3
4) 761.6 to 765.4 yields -0.04 nm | 63.5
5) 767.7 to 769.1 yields -0.02 nm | 62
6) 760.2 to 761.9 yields -0.01 nm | 63.9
